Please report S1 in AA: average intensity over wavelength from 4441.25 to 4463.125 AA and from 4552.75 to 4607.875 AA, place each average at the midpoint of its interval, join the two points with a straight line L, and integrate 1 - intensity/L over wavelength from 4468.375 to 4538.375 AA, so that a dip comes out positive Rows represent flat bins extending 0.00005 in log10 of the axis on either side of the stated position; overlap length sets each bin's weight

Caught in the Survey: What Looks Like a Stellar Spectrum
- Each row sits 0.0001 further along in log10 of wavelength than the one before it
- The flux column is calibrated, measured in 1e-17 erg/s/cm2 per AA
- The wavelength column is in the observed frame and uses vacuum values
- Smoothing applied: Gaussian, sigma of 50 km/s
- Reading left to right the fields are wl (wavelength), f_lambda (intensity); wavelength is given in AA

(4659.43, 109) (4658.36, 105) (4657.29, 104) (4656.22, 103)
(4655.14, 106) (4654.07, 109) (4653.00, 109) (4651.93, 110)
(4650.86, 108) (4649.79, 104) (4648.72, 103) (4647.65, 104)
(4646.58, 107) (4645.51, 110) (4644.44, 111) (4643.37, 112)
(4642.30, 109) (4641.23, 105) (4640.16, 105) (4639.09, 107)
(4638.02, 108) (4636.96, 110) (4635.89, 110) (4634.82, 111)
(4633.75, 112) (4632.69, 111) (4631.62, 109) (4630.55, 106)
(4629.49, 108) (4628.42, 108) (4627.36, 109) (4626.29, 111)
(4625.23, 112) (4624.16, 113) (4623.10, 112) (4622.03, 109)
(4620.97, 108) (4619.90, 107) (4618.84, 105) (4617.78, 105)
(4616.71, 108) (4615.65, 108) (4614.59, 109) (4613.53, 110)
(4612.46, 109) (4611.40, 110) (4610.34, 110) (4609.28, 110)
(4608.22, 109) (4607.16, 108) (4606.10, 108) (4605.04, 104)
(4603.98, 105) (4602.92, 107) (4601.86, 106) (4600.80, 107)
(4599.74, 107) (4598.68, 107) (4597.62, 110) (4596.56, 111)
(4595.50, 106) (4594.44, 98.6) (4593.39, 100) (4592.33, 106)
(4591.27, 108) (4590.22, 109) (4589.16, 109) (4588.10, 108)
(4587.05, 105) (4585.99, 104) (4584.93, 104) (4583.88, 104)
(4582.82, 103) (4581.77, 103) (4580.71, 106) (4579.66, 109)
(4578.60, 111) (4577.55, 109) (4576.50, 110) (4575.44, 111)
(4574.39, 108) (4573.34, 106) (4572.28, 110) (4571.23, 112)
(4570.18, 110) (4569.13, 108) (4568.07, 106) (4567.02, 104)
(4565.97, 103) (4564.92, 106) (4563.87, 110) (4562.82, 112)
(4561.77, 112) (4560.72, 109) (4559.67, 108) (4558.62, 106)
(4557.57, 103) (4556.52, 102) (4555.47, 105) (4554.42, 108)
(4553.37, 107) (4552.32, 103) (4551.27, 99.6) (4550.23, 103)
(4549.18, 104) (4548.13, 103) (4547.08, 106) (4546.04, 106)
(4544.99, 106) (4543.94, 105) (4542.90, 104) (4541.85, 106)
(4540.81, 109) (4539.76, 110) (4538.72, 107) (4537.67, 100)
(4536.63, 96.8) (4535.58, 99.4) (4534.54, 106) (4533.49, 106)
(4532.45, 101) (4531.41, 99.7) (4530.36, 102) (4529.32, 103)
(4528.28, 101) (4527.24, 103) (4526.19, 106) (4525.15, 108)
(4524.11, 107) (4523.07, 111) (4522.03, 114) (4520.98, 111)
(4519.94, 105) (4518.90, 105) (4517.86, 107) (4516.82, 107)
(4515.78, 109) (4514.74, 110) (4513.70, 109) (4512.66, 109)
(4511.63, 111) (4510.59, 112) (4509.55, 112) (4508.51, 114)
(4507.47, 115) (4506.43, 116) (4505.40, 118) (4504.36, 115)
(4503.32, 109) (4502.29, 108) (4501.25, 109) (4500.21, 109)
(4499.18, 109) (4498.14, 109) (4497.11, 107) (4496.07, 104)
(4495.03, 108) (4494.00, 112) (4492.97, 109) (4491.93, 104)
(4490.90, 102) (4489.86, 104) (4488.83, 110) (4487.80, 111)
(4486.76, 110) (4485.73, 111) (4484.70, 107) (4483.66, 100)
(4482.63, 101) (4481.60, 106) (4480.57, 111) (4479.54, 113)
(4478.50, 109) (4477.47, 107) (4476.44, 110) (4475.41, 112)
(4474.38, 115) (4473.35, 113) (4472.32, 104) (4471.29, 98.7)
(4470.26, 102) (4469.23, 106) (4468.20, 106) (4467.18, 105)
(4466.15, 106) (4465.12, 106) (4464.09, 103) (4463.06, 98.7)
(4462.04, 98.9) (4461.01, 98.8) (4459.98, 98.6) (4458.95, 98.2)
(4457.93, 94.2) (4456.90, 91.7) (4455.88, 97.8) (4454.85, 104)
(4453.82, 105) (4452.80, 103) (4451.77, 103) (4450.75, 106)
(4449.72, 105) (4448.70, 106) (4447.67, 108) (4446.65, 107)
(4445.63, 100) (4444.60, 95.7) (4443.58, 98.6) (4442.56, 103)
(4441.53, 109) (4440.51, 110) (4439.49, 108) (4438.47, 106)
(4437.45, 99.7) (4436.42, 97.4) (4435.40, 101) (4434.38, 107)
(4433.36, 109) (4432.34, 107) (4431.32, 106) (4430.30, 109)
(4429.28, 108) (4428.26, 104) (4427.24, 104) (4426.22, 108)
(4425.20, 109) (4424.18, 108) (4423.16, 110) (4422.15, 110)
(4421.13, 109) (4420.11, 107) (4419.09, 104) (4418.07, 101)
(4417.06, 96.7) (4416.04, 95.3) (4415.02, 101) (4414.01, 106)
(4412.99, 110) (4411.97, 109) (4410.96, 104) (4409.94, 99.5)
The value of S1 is -2.7 AA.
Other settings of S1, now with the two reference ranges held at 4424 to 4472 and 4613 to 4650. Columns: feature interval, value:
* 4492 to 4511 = -1.04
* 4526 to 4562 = 0.58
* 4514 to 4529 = -0.27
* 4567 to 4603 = 0.08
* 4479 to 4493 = -0.34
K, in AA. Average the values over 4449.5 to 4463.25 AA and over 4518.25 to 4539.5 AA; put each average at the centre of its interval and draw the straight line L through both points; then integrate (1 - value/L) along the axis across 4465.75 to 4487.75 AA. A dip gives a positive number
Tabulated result -1.3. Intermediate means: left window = 100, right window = 105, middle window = 107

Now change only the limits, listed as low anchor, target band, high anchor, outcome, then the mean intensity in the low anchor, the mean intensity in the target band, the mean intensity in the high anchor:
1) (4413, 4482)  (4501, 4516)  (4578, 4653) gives -0.9 AA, 105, 112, 108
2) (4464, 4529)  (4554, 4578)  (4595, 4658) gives 0.1 AA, 108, 108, 108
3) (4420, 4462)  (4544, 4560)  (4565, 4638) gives 0.3 AA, 104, 105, 108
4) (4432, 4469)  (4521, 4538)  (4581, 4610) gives 0.1 AA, 103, 104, 106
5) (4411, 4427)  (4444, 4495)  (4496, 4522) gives 1.6 AA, 106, 105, 110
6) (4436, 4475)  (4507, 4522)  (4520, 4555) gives -0.8 AA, 103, 110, 105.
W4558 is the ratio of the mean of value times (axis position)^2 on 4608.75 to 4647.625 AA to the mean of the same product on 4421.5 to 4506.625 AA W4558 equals 1.11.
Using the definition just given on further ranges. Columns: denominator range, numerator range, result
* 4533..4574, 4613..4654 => 1.06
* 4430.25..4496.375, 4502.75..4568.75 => 1.05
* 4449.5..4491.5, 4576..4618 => 1.08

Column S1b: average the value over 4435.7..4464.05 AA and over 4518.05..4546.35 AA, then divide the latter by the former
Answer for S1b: 1.0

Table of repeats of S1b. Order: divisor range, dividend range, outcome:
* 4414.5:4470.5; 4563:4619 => 1.03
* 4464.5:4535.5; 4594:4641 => 1.00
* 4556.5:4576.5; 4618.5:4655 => 1.01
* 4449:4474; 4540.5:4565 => 1.04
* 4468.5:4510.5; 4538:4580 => 0.98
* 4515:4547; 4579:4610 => 1.01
